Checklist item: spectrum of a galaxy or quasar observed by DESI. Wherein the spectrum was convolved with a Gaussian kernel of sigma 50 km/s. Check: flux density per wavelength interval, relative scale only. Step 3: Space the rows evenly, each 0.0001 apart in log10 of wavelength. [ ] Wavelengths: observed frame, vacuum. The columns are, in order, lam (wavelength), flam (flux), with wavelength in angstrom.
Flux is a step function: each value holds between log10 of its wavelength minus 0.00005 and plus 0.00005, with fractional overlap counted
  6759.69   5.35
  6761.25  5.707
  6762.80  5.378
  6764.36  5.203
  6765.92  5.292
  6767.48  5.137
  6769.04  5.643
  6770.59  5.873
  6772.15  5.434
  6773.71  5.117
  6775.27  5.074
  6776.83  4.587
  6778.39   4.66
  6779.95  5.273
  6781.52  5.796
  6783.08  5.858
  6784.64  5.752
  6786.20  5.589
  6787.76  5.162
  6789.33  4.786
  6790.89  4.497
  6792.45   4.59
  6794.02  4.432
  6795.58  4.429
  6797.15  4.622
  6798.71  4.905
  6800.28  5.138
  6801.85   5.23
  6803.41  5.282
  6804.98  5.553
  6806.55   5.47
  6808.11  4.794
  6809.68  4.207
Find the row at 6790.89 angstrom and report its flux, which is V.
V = 4.497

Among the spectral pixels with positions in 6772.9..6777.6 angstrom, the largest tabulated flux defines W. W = 5.117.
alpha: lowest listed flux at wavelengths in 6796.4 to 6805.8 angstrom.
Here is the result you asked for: 4.622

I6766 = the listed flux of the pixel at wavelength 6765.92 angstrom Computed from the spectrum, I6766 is 5.292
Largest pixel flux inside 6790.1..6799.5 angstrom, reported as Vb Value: 4.905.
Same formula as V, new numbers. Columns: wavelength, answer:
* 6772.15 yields 5.434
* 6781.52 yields 5.796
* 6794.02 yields 4.432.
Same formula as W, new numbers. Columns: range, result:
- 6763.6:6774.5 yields 5.873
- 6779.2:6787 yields 5.858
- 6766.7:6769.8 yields 5.643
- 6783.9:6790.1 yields 5.752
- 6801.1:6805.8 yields 5.553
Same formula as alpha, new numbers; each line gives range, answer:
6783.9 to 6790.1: 4.786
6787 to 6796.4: 4.429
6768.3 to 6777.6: 4.587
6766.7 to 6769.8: 5.137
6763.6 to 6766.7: 5.203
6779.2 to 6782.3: 5.273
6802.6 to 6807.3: 5.282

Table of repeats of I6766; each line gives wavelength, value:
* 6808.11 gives 4.794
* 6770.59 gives 5.873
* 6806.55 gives 5.47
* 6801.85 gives 5.23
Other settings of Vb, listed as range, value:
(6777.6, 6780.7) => 5.273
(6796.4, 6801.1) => 5.138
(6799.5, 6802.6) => 5.23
